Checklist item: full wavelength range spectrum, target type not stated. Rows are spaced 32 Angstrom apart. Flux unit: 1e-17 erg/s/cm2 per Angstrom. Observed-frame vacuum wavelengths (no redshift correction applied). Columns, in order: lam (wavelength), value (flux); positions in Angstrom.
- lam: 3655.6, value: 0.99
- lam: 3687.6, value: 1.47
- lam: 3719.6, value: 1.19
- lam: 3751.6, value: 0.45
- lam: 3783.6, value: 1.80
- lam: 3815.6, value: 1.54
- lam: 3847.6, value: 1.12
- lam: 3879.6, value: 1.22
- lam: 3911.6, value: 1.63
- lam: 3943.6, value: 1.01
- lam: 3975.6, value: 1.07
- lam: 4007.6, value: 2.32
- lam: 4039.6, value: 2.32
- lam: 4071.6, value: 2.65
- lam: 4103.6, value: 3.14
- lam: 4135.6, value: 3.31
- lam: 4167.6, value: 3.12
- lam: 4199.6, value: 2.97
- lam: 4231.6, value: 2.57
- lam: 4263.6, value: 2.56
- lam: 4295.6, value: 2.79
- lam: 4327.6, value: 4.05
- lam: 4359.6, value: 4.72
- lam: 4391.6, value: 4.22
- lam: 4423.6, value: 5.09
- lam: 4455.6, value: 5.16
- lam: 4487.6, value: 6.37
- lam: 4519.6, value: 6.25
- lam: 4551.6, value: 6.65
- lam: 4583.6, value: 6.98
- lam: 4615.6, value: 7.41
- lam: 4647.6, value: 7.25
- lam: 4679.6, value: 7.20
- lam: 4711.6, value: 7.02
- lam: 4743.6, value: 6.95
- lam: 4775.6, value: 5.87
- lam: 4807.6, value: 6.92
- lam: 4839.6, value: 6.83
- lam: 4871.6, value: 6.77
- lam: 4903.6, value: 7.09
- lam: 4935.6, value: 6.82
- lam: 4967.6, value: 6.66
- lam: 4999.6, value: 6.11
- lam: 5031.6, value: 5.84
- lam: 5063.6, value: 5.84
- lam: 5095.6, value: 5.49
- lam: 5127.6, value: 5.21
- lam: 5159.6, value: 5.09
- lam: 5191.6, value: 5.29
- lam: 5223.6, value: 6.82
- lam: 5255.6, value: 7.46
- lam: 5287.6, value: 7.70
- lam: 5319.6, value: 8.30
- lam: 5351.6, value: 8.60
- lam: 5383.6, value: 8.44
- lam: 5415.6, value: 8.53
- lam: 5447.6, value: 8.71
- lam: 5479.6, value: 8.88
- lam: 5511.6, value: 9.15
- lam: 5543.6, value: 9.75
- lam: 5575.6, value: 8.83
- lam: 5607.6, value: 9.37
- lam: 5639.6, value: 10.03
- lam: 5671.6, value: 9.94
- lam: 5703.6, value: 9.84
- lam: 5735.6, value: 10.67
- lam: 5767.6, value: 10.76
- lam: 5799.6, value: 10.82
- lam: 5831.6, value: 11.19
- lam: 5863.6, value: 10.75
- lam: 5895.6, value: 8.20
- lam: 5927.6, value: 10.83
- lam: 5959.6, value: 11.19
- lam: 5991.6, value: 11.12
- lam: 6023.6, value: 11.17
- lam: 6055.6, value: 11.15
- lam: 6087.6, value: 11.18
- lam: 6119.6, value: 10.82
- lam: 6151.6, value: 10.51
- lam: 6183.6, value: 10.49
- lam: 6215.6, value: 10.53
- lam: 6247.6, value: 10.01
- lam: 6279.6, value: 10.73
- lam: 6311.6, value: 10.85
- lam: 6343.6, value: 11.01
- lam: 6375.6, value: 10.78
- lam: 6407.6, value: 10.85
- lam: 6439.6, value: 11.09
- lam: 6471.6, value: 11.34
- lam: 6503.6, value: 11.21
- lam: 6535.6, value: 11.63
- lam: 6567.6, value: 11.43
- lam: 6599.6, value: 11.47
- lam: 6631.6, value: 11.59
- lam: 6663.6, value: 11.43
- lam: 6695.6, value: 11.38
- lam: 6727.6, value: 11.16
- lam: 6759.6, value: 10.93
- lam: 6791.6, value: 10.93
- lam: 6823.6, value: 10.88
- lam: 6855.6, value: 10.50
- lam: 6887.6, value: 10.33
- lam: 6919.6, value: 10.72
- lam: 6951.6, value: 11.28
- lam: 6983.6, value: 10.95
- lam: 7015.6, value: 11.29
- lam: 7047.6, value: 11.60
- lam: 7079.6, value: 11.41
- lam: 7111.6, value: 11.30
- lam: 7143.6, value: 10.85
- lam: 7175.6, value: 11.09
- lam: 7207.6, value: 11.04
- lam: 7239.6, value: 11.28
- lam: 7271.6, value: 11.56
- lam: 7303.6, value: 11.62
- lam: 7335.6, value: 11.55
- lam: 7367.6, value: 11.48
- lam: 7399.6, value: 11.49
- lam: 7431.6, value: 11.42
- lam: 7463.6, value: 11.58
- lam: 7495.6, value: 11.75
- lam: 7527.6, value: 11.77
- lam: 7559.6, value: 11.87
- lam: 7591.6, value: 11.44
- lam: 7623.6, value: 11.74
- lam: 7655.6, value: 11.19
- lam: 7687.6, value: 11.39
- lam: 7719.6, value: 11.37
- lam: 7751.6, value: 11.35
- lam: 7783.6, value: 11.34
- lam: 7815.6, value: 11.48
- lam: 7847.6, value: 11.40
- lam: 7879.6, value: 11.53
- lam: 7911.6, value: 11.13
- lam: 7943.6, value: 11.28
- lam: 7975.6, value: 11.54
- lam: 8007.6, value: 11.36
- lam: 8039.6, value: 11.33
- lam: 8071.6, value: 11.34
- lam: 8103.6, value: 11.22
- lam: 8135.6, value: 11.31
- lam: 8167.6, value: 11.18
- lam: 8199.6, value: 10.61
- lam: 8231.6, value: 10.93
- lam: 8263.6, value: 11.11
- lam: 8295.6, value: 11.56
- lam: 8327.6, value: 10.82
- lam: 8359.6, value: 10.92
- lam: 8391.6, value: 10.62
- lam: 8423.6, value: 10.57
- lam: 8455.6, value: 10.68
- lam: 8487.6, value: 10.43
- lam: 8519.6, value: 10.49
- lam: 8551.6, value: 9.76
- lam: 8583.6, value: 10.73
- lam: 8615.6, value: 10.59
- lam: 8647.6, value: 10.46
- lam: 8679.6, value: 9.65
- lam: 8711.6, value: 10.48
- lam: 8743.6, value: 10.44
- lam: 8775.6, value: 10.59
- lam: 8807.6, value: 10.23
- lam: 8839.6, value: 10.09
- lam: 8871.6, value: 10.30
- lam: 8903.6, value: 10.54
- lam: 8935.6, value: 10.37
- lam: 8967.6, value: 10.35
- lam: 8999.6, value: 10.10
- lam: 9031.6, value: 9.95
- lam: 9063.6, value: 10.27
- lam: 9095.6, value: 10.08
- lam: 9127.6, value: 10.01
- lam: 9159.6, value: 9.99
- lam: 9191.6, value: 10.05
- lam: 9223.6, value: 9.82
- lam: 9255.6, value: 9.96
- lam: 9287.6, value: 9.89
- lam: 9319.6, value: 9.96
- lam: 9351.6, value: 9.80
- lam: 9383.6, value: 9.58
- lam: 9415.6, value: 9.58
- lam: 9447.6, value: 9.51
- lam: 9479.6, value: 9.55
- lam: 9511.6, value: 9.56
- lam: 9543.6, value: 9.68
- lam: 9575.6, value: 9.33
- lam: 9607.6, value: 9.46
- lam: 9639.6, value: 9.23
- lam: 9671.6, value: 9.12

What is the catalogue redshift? 0.000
